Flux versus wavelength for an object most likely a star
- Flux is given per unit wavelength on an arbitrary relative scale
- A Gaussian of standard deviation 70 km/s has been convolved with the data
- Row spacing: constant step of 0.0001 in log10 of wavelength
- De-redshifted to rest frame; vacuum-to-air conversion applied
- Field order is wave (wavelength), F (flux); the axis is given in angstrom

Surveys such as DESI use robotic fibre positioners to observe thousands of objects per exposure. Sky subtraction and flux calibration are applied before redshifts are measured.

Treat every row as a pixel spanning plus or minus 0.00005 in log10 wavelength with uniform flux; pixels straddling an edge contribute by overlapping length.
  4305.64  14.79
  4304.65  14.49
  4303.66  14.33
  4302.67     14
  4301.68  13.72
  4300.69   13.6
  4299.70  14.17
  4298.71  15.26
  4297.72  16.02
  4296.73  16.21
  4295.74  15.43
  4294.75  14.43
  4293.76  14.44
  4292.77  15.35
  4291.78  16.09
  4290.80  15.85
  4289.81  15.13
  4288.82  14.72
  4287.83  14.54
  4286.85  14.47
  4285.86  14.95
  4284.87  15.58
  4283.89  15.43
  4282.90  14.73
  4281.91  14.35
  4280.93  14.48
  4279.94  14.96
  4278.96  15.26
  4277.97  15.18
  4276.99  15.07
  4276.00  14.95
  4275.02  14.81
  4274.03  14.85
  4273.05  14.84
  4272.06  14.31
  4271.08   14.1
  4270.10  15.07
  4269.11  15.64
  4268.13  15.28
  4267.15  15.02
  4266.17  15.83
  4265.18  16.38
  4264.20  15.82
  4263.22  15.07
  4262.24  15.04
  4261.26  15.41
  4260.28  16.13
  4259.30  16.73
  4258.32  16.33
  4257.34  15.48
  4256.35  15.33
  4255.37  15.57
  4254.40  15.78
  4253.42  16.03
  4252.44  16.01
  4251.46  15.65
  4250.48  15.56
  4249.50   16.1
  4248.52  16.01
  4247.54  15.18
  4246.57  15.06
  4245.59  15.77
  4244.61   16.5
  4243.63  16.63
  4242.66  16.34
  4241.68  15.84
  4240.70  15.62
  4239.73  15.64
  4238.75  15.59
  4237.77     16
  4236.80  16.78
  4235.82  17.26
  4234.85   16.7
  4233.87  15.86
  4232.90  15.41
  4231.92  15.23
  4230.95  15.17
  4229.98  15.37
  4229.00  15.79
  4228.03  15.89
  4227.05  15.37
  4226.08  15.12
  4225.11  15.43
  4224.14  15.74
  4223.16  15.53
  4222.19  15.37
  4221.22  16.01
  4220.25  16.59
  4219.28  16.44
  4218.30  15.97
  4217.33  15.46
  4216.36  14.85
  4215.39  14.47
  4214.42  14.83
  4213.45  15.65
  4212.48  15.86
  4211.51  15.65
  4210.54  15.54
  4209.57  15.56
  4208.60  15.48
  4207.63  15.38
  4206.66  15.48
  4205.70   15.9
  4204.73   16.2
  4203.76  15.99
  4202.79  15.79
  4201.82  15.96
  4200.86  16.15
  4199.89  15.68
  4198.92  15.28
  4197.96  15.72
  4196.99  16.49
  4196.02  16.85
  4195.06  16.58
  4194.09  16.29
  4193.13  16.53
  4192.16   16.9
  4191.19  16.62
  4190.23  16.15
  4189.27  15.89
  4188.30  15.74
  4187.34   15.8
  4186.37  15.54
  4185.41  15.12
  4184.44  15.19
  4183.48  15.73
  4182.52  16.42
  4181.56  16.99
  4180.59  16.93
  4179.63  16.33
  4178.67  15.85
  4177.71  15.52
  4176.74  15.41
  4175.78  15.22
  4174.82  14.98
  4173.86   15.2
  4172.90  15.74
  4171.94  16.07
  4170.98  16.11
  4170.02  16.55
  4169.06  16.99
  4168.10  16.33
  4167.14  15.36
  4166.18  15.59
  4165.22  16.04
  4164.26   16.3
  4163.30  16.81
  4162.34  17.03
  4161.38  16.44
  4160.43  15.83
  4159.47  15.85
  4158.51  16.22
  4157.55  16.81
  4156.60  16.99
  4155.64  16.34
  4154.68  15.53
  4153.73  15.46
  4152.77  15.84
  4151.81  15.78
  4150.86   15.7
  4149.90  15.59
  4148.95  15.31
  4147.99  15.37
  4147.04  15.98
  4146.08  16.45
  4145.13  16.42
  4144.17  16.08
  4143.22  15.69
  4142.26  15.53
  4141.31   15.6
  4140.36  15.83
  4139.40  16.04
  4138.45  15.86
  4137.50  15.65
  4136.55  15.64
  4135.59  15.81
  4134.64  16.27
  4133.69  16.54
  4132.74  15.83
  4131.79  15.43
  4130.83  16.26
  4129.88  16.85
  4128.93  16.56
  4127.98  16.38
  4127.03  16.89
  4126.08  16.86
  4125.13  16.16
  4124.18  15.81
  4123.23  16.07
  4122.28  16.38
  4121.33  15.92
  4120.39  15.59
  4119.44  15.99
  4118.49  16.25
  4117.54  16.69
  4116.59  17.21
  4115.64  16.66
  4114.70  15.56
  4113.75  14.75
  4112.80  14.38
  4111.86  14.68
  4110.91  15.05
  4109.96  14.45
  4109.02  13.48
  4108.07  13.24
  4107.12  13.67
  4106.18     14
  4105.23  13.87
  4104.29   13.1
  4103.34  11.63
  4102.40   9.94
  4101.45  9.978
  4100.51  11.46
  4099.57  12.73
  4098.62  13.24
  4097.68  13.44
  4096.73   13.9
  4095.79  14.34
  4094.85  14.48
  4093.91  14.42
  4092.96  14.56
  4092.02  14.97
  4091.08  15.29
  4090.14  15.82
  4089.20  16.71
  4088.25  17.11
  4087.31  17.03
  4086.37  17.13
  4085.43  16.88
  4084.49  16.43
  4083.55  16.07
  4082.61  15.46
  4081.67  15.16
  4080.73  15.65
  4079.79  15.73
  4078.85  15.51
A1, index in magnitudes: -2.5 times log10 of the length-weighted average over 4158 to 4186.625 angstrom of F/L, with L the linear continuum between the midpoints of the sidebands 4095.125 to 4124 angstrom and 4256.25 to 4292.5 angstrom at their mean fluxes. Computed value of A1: -0.10 mag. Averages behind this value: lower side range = 14.3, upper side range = 15.2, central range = 16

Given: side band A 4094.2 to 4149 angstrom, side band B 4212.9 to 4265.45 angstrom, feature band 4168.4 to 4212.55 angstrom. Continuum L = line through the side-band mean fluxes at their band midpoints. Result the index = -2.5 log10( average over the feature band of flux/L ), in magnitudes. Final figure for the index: -0.032 mag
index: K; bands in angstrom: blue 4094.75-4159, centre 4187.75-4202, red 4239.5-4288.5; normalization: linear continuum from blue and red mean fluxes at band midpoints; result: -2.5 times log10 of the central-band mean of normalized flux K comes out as -0.06 mag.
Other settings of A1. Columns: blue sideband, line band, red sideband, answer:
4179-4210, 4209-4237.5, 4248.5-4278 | 0.007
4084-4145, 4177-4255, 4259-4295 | -0.049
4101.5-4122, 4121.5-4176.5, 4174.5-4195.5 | -0.055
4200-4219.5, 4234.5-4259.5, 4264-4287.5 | -0.047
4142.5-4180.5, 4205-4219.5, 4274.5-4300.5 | 0.008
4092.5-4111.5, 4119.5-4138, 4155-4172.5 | -0.112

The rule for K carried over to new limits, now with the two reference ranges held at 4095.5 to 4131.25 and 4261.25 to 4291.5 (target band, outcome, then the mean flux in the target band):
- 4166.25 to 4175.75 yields -0.07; 15.9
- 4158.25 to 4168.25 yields -0.09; 16.2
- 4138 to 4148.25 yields -0.08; 15.9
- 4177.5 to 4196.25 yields -0.09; 16.2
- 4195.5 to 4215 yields -0.06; 15.8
